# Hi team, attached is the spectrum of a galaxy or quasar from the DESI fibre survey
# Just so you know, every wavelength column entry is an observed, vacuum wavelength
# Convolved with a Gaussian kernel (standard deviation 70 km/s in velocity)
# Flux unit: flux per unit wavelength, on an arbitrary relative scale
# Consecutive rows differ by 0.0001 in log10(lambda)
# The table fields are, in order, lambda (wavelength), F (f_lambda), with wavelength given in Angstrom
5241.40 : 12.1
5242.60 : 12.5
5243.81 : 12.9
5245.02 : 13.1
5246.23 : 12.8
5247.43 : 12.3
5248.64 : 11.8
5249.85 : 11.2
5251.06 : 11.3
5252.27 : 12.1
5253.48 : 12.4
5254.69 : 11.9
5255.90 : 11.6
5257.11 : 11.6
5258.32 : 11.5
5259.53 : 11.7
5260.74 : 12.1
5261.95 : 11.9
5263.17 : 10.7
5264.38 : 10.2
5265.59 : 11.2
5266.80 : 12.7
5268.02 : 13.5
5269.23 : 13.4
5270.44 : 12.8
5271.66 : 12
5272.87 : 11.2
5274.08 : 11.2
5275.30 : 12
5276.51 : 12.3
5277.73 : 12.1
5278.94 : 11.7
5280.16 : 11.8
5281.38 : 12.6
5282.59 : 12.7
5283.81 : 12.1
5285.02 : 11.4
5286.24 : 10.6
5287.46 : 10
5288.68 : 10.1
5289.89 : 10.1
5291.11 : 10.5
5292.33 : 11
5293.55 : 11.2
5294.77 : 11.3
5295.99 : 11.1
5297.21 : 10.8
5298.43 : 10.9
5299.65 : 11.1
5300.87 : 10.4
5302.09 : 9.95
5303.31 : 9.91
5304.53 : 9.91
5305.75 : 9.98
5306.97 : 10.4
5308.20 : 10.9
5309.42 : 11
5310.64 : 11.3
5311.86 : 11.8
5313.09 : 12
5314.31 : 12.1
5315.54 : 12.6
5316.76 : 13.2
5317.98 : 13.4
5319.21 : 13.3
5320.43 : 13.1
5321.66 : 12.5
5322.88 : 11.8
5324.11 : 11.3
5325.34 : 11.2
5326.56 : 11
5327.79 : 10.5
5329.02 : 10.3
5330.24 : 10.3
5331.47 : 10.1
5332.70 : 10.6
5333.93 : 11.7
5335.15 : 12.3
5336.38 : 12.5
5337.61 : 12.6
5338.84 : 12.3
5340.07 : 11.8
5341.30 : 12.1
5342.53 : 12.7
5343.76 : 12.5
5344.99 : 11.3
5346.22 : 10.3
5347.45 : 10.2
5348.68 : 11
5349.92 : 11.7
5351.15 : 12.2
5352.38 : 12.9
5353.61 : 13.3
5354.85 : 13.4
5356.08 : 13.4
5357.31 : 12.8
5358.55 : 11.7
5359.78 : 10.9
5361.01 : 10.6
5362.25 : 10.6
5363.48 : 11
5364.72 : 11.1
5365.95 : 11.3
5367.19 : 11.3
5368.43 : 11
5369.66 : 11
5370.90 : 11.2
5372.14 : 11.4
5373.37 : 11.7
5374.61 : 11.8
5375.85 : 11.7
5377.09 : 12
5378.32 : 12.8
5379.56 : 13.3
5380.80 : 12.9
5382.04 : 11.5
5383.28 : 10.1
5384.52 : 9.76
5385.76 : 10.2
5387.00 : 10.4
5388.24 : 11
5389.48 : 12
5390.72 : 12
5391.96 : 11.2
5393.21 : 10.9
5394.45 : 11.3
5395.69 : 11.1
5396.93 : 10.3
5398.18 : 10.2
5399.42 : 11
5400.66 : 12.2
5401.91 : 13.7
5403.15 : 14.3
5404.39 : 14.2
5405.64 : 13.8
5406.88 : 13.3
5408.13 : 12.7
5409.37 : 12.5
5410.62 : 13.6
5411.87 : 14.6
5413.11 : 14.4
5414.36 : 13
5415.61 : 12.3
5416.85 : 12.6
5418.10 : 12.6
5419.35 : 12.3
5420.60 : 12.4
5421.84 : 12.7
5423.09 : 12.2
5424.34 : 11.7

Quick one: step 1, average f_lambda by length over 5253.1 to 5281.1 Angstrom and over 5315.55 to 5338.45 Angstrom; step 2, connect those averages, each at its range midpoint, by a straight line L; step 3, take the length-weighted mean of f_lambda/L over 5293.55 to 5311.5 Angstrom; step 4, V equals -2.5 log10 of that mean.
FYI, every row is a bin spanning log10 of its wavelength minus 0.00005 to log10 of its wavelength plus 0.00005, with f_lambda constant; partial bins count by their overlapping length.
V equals 0.11 mag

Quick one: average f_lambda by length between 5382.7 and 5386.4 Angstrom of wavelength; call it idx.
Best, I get 10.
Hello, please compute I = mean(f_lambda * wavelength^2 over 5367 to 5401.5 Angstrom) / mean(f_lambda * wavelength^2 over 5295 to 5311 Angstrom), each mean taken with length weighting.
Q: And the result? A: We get 1.1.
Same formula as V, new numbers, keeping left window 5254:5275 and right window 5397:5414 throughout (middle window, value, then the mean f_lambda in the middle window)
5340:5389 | 0.10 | 11.6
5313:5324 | -0.03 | 12.6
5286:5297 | 0.13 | 10.7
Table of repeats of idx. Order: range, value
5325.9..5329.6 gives 10.6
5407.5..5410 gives 12.6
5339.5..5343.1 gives 12.2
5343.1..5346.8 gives 11.4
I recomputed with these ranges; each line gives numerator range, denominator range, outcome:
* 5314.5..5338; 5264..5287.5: 1.01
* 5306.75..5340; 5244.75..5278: 1.01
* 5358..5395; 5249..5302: 1.02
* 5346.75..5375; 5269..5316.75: 1.06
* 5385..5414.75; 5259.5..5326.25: 1.10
